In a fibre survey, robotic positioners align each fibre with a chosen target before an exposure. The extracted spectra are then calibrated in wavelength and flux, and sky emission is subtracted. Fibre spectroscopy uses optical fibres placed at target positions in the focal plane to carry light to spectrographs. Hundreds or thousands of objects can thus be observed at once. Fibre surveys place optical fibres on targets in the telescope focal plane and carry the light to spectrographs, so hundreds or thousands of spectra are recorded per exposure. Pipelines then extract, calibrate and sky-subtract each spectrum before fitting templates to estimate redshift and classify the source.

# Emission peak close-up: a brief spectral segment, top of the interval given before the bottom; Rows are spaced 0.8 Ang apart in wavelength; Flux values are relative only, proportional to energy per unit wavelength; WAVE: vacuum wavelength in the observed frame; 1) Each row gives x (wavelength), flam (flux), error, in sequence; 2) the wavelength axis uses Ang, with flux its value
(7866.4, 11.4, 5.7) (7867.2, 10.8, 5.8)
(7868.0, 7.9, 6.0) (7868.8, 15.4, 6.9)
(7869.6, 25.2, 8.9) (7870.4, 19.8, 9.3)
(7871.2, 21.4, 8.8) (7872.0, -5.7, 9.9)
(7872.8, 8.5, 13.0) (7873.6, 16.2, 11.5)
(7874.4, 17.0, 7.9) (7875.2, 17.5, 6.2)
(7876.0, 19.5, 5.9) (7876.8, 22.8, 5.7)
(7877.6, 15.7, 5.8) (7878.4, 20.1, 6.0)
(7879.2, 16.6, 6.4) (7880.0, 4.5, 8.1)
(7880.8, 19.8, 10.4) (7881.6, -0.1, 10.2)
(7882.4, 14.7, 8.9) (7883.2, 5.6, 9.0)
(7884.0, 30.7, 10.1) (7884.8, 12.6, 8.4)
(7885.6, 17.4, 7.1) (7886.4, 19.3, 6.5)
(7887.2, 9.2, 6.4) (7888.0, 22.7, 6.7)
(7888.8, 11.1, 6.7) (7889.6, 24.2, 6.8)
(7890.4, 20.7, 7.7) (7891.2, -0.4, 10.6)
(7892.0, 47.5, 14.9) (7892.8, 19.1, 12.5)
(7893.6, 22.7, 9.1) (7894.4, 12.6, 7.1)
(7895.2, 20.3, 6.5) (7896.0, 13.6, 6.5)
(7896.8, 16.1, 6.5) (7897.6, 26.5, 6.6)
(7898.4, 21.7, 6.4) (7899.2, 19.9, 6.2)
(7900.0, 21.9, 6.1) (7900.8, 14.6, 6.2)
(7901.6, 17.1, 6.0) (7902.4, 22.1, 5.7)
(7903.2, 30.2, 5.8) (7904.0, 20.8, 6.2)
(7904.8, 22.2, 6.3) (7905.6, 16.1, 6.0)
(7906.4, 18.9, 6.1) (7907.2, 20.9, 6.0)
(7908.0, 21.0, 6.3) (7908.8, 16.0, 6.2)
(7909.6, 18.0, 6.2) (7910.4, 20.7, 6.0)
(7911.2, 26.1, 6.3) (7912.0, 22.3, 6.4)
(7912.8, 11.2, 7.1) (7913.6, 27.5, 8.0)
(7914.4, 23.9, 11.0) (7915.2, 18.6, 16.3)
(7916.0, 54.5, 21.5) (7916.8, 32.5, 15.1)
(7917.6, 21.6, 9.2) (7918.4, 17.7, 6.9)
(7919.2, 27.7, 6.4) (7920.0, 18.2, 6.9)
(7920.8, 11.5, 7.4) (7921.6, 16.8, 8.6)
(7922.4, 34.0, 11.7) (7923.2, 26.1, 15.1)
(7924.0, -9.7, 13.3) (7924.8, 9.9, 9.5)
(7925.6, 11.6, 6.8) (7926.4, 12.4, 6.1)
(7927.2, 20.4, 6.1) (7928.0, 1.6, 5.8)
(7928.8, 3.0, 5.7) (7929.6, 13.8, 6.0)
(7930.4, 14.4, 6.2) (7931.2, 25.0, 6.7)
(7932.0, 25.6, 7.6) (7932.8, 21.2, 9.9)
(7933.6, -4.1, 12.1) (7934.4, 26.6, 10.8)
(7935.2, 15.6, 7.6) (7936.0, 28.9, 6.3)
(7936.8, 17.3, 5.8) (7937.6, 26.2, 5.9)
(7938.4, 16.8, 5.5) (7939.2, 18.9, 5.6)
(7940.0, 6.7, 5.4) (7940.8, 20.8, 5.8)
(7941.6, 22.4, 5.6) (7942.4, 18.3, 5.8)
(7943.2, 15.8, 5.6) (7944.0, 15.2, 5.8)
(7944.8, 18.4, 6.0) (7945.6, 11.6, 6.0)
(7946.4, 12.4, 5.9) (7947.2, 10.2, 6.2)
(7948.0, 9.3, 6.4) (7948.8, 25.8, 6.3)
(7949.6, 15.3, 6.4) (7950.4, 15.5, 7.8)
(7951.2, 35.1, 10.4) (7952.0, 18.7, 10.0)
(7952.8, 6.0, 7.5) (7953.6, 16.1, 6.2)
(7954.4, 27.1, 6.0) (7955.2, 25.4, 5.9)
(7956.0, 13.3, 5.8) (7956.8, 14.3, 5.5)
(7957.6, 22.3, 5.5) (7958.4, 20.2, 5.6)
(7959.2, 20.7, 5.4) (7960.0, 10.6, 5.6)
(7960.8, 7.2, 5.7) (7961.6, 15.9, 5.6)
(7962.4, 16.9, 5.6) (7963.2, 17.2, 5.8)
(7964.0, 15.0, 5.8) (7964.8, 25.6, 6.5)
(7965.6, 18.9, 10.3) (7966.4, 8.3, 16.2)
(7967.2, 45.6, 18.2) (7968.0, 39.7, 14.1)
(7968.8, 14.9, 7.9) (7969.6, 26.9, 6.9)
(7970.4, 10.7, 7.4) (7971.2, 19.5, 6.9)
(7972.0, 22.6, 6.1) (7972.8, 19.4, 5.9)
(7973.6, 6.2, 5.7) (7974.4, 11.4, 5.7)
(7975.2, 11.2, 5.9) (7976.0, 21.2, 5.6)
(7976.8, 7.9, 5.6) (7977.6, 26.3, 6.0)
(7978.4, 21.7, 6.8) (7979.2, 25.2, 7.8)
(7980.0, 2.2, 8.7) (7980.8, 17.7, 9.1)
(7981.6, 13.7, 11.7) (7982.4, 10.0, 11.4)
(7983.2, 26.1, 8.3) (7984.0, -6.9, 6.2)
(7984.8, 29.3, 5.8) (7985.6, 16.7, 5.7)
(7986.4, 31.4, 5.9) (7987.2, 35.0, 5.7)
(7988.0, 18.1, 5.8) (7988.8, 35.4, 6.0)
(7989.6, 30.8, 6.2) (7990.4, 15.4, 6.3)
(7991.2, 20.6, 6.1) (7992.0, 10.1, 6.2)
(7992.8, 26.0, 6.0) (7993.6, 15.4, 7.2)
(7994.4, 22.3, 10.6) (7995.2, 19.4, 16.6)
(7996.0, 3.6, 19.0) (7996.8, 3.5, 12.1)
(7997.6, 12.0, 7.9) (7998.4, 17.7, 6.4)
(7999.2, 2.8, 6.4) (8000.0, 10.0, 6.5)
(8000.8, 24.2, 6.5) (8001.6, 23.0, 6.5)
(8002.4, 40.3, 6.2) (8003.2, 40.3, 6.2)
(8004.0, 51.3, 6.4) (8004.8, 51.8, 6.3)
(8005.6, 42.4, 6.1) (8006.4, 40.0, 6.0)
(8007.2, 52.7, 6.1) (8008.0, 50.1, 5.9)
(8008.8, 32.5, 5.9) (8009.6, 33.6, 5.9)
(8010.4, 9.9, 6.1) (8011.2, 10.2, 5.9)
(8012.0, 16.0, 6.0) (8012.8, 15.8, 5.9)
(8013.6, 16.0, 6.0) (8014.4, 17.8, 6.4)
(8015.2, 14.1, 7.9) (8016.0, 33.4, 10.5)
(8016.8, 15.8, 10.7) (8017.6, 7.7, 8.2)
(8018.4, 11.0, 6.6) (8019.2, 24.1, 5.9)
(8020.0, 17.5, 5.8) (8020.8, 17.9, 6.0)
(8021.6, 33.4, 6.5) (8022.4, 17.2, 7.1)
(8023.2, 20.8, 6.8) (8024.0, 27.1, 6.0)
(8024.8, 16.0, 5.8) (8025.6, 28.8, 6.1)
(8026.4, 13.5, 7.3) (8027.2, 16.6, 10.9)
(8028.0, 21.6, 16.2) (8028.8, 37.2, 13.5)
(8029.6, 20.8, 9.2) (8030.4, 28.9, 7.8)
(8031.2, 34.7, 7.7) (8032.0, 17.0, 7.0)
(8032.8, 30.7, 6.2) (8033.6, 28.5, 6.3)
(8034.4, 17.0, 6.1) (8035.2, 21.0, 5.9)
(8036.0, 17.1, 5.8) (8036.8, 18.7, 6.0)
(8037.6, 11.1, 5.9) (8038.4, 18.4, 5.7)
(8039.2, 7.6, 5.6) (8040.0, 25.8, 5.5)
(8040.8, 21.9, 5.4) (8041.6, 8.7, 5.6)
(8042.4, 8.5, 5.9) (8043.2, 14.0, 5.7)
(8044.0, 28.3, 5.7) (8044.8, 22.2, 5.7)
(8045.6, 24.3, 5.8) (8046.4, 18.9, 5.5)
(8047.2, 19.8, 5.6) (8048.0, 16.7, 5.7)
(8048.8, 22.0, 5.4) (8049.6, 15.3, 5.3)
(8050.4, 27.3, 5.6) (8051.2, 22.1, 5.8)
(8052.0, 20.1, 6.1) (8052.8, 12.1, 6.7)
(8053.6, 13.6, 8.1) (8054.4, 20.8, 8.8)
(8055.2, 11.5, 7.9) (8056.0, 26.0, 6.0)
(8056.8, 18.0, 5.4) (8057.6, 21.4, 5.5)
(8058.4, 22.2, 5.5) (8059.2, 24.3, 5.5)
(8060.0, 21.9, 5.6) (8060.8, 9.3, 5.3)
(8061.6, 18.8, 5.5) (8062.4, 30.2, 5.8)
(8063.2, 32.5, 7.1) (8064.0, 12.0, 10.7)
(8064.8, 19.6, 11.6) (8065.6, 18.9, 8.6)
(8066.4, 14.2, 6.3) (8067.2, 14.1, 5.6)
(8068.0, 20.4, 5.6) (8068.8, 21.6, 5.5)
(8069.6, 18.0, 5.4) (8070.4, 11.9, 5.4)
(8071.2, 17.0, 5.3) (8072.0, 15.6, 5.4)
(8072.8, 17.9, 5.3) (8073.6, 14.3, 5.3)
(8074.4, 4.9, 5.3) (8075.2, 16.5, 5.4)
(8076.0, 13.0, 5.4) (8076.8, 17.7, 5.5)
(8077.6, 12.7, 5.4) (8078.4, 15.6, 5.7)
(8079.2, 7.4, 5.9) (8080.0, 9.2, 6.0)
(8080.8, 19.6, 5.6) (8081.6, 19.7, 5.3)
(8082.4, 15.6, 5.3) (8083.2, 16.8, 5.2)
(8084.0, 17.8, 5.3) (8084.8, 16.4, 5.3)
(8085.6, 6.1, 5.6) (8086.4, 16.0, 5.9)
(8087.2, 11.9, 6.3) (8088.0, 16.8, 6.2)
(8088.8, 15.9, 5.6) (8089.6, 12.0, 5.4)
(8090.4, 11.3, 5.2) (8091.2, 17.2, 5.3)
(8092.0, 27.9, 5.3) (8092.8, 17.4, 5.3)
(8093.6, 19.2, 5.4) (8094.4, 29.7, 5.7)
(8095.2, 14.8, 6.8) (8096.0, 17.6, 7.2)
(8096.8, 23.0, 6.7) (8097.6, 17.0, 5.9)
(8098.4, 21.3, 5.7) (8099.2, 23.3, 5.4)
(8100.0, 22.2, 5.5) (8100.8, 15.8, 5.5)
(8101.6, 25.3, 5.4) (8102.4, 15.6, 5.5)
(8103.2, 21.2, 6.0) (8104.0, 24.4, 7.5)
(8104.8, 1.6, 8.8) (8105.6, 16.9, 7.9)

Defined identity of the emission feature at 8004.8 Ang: Halpha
